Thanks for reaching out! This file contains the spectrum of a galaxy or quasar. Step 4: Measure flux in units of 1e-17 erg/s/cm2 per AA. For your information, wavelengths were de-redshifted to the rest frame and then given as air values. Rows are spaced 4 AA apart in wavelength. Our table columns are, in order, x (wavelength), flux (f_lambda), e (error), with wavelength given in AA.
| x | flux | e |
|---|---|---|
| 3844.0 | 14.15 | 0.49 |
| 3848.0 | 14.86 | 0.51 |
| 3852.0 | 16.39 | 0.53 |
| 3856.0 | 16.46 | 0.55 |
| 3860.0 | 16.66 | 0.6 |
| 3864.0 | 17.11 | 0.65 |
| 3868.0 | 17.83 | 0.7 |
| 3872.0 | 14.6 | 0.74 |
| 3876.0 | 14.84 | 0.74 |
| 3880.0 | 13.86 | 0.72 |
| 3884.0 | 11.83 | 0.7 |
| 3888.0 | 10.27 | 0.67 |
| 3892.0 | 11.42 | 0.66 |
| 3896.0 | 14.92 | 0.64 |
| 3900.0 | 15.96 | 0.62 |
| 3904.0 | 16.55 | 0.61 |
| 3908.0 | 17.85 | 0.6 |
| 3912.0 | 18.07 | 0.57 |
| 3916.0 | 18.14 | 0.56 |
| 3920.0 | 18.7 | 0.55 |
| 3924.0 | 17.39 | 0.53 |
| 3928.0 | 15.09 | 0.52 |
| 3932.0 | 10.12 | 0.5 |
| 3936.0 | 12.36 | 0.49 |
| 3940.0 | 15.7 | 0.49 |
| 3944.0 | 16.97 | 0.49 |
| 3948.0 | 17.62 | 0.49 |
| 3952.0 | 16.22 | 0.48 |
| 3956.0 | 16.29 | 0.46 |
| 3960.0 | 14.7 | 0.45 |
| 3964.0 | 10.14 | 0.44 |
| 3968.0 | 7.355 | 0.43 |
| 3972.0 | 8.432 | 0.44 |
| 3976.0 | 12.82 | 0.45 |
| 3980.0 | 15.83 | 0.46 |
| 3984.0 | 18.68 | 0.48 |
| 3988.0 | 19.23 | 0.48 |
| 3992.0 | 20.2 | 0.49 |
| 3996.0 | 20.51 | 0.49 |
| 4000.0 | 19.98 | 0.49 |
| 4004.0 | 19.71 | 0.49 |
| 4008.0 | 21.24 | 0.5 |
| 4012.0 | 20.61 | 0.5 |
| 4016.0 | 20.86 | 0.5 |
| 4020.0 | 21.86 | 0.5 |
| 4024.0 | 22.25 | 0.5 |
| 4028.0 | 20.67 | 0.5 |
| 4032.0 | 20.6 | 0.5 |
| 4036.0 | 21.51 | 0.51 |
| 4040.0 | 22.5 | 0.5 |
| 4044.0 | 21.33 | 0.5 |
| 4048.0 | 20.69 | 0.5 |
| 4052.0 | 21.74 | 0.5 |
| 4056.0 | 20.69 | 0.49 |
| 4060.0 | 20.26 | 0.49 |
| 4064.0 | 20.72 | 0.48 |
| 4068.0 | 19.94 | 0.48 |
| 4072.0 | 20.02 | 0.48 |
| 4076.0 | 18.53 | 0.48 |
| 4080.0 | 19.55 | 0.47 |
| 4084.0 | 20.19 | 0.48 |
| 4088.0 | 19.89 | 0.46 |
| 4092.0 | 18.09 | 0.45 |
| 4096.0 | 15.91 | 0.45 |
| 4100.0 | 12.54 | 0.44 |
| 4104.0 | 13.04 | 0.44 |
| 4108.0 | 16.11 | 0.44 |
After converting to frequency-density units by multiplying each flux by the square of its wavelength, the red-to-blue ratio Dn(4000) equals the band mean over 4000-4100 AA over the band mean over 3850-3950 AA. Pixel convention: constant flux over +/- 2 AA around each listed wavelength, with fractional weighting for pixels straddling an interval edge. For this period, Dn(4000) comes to 1.4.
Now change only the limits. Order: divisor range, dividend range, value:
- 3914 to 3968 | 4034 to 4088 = 1.45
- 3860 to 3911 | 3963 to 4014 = 1.18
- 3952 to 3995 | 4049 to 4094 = 1.44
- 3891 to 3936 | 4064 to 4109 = 1.23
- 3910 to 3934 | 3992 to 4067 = 1.36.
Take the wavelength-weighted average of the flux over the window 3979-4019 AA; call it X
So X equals 19.8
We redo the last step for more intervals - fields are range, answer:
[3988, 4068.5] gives 20.9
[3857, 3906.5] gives 14.7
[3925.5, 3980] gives 13.5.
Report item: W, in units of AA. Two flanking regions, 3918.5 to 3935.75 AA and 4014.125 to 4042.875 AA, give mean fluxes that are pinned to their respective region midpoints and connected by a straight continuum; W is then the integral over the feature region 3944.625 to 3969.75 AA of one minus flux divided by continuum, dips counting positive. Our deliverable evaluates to 4.2 AA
